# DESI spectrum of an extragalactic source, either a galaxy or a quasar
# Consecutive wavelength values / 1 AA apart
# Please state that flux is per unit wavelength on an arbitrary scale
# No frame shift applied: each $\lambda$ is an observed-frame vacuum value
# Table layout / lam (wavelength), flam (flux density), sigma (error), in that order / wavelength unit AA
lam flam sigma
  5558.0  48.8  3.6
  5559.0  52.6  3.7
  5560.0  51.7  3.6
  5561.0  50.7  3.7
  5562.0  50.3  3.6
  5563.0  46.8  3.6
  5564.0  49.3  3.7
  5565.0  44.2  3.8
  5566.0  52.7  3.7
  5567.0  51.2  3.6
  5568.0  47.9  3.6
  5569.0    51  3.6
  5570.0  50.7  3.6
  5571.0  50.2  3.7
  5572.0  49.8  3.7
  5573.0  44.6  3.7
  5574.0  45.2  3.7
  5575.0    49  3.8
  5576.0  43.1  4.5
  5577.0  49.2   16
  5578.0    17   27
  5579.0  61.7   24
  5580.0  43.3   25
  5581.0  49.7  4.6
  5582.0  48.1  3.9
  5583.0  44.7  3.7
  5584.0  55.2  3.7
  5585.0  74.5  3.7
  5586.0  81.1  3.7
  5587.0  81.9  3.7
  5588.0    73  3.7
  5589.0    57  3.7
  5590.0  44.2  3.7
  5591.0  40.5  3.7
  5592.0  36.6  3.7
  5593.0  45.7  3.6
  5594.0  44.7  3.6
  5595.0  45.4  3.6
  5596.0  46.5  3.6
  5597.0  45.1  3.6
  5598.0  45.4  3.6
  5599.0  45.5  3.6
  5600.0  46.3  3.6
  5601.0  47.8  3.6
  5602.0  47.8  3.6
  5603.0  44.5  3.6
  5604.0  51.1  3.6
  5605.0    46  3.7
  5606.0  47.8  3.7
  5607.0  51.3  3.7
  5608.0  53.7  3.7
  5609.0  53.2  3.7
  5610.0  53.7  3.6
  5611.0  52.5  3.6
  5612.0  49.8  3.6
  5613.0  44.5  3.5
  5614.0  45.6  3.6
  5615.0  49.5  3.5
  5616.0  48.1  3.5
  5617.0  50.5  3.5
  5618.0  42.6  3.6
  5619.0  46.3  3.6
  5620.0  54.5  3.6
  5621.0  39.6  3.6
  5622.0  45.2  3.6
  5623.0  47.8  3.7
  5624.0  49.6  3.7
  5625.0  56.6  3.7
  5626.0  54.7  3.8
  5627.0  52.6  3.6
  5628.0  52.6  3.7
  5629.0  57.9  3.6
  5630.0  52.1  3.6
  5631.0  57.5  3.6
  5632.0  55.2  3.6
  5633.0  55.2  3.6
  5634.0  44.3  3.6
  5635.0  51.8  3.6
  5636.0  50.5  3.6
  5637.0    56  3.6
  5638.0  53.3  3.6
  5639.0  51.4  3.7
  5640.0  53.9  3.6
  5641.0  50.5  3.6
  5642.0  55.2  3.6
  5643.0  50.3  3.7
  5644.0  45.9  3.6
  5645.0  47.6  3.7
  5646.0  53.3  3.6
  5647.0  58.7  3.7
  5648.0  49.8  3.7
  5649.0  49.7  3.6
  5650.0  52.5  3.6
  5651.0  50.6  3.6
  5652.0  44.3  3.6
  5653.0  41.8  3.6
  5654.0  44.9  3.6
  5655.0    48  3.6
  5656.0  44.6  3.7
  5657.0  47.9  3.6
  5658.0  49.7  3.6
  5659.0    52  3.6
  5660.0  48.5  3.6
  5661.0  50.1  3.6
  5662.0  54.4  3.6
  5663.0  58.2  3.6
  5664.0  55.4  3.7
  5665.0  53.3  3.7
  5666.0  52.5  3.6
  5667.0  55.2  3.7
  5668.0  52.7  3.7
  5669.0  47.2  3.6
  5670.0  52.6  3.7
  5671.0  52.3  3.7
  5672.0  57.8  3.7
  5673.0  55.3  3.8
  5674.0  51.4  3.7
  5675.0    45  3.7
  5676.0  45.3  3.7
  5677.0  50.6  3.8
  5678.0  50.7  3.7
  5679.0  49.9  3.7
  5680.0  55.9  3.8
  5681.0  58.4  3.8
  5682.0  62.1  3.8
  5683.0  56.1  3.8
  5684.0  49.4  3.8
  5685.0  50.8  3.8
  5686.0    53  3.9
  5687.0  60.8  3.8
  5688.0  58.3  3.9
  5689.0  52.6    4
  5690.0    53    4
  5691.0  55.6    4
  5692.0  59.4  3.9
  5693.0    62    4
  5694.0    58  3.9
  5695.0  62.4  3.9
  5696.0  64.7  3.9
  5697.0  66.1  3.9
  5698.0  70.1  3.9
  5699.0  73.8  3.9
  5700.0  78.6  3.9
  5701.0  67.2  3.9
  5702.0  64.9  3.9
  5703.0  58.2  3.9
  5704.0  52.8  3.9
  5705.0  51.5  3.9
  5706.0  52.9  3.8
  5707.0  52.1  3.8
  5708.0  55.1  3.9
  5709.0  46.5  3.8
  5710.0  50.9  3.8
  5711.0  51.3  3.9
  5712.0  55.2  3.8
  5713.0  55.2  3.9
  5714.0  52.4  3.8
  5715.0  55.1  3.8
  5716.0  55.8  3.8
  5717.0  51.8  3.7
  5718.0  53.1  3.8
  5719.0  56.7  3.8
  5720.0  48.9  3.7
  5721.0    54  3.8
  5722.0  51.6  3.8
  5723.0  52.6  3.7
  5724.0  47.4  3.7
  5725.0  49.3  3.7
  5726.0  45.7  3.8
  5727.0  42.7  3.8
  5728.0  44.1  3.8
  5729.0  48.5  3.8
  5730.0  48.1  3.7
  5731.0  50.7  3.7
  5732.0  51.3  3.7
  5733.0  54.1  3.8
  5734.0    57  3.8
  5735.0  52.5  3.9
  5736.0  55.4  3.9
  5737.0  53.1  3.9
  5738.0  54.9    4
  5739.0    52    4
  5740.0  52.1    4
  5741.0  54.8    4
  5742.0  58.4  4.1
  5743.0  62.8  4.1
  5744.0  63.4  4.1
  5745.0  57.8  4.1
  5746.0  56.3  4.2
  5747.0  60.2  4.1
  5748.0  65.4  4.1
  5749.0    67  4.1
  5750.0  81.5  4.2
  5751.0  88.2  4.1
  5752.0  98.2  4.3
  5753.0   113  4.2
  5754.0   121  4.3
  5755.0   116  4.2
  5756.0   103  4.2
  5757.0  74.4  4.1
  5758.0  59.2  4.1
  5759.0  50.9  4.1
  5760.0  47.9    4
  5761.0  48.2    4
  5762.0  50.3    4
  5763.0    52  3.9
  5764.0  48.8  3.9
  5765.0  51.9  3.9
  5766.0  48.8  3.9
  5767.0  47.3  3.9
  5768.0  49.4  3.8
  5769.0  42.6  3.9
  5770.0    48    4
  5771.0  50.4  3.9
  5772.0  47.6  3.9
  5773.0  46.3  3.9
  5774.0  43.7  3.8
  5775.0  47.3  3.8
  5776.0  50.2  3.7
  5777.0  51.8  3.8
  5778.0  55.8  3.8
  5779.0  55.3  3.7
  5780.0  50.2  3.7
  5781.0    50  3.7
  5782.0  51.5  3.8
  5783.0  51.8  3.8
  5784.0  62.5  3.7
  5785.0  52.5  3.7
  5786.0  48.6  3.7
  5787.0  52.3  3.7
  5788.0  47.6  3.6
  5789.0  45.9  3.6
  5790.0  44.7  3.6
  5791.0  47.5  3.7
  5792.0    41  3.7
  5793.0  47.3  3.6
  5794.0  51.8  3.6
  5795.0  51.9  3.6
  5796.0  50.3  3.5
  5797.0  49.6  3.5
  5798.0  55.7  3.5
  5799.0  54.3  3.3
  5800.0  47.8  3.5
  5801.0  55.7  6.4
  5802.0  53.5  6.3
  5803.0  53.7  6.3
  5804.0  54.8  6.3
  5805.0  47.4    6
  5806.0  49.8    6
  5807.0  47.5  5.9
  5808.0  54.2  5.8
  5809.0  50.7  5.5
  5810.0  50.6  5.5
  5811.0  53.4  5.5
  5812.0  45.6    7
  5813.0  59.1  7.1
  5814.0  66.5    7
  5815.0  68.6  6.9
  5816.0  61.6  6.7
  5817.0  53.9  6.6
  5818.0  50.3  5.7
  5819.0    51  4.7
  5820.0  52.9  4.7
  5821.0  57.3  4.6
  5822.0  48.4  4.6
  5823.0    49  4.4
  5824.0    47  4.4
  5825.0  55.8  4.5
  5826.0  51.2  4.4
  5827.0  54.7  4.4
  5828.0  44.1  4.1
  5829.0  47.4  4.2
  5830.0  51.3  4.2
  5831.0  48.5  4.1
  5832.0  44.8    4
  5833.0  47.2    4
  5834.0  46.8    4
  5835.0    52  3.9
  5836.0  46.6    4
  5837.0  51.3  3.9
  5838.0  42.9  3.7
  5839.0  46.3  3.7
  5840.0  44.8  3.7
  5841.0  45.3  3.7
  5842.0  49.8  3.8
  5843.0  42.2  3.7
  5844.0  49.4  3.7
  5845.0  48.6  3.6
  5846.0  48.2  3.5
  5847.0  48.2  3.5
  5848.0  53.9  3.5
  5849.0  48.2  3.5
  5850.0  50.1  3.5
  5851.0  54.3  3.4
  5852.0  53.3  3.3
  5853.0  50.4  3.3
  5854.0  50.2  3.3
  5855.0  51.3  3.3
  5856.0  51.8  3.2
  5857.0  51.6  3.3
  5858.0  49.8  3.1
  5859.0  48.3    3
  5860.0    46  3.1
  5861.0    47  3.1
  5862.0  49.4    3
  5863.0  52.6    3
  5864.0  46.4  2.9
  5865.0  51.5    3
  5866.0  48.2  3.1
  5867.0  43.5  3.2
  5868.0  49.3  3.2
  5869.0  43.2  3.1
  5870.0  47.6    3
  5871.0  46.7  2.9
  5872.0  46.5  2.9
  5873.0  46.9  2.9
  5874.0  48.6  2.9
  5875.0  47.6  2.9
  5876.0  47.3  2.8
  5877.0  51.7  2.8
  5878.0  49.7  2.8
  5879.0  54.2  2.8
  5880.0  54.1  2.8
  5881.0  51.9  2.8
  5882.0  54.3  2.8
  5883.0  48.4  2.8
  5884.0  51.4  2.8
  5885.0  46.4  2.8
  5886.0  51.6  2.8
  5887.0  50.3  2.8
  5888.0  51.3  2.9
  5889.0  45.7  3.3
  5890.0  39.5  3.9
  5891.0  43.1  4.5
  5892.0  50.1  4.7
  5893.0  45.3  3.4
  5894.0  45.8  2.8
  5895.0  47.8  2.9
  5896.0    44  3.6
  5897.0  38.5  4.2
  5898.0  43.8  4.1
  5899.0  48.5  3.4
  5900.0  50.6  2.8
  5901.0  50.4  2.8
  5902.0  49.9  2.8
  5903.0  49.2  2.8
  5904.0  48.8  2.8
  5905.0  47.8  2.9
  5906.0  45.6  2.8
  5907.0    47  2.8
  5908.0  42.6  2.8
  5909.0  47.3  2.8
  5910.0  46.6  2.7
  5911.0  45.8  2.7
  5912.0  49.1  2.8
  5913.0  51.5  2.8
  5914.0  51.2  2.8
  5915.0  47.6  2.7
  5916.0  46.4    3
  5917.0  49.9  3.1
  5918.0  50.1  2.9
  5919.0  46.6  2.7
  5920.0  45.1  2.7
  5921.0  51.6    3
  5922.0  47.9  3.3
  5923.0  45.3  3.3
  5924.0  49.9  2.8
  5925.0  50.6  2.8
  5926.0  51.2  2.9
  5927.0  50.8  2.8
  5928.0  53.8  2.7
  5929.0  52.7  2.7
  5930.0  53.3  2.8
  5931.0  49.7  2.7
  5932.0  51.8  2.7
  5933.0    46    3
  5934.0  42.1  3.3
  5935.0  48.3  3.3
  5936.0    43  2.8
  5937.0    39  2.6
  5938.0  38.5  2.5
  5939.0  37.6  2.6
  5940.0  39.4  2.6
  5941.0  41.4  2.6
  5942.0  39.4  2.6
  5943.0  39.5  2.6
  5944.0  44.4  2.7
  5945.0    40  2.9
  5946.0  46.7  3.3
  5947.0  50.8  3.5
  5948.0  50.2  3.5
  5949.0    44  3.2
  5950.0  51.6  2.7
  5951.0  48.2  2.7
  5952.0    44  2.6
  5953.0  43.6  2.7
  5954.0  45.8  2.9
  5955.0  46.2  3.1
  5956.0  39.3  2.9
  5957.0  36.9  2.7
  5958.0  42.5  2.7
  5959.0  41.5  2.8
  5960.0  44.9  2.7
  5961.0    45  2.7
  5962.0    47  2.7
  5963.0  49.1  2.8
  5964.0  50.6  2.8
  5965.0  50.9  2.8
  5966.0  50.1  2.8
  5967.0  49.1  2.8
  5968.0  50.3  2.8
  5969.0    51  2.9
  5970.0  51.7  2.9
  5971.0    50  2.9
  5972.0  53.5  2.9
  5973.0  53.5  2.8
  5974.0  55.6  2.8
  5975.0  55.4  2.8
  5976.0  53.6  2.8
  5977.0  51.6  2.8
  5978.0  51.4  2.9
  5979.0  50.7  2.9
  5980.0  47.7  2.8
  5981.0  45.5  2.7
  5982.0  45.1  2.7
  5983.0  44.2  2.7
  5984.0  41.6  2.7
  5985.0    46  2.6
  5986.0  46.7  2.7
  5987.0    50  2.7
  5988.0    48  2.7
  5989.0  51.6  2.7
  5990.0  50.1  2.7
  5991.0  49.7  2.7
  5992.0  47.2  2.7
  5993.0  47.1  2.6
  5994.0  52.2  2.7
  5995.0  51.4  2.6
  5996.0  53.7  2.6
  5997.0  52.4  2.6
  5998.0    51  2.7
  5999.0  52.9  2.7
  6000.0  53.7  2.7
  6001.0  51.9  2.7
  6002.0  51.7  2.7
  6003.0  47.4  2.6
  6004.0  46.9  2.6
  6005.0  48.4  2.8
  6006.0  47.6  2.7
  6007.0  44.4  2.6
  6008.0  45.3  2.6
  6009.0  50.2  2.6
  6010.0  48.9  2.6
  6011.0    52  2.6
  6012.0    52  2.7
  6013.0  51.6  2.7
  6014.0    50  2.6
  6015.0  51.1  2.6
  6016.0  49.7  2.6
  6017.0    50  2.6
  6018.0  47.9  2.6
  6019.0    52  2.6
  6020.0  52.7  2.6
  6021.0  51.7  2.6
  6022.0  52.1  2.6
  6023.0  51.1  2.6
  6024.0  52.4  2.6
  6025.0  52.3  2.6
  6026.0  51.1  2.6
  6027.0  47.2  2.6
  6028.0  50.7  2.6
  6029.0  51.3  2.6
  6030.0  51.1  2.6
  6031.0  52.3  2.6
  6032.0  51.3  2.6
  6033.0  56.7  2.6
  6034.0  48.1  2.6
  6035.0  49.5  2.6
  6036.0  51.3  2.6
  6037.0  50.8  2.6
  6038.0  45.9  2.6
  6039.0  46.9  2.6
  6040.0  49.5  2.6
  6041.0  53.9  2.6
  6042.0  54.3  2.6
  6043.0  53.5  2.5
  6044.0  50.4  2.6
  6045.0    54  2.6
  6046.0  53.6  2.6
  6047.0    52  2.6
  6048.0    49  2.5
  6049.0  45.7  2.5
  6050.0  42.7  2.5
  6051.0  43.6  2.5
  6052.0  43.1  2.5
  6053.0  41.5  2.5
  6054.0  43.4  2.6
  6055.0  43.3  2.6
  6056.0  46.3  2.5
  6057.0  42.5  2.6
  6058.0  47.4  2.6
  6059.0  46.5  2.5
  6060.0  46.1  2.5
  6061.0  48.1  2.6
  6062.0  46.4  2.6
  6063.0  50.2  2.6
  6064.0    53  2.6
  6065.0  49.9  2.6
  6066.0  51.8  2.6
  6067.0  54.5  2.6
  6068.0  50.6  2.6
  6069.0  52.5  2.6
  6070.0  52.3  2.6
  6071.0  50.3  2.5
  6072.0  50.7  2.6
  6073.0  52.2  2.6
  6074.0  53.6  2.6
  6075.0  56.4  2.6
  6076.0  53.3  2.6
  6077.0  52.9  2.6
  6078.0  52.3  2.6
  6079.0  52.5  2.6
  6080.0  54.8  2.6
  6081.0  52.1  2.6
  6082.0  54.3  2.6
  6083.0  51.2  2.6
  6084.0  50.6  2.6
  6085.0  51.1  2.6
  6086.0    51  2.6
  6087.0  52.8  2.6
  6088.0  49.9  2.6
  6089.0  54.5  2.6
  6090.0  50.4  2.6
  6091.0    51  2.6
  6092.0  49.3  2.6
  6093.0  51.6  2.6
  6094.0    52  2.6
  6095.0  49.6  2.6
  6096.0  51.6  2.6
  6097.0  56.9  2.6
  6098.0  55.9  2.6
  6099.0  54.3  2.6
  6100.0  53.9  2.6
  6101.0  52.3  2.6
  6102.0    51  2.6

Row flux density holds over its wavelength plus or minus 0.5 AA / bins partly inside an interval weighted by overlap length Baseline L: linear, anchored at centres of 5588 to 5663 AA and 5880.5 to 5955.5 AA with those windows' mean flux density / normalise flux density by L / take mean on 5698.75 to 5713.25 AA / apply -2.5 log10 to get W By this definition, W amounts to -0.177 mag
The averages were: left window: 49.6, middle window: 57.5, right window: 47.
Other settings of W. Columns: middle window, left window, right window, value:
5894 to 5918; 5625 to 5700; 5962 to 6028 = 0.08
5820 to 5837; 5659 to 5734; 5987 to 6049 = 0.07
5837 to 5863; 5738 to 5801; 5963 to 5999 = 0.12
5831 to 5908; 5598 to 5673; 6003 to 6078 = 0.04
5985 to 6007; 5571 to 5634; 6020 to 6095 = 0.01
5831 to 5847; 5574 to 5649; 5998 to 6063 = 0.06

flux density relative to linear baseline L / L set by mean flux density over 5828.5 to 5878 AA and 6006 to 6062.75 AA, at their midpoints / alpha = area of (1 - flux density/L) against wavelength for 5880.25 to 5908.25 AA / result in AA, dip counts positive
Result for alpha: 0.6 AA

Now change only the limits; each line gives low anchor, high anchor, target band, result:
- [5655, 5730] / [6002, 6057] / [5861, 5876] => 1.2 AA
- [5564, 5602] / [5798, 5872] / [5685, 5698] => -2.3 AA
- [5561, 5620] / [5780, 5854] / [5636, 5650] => -0.6 AA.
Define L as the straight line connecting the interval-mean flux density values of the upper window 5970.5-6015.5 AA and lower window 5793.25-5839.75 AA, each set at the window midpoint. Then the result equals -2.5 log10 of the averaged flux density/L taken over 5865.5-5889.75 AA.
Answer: 0.04 mag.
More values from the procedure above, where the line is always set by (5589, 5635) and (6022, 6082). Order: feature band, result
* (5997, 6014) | 0.00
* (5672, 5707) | -0.17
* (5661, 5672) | -0.10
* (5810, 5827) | -0.10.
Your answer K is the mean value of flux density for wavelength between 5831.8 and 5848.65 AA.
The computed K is 47.6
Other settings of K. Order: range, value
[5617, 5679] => 50.9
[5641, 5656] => 49.3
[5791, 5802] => 50.5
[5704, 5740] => 51.7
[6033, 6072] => 48.9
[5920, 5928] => 49.6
